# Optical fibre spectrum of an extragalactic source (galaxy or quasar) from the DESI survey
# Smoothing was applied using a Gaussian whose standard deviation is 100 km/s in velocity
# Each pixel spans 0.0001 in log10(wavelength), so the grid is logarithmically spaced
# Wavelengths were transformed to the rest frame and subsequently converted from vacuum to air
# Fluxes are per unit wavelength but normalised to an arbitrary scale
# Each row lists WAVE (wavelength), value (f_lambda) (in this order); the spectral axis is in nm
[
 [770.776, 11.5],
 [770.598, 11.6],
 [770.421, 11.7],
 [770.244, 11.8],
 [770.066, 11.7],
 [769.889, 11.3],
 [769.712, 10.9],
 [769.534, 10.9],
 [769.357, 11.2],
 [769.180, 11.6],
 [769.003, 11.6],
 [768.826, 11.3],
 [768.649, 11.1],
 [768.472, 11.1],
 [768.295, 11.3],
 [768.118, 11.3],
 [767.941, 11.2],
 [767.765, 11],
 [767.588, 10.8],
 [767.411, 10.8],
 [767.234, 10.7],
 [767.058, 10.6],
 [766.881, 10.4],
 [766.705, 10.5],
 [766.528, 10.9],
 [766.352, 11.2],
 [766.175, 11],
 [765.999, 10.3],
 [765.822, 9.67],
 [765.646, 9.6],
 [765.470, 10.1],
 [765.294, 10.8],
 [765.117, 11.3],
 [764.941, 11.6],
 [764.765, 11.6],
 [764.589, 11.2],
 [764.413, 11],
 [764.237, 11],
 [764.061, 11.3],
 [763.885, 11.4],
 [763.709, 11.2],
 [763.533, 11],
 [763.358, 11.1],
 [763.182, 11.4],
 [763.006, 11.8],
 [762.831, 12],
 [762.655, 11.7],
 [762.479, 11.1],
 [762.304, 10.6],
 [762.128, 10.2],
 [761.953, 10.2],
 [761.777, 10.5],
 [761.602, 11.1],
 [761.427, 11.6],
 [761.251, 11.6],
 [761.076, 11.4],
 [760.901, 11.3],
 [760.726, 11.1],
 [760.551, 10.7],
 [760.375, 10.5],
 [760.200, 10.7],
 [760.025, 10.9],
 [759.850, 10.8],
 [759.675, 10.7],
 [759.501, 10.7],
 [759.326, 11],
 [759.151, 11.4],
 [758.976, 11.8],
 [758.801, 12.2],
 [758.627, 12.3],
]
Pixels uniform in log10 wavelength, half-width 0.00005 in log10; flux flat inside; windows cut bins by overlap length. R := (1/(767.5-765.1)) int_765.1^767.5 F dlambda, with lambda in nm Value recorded 10.5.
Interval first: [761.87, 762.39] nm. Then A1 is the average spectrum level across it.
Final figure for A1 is 10.3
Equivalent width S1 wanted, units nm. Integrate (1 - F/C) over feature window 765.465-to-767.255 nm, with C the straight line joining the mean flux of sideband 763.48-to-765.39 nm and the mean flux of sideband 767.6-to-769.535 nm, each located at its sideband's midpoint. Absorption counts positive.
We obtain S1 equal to 0.122 nm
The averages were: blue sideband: 11.2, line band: 10.5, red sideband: 11.2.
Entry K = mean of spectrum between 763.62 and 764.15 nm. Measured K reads 11.3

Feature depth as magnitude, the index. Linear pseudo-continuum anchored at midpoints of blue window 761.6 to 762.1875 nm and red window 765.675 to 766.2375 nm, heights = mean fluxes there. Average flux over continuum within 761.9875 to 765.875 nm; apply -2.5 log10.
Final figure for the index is -0.07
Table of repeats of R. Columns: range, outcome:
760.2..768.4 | 11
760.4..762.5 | 10.9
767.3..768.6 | 11.1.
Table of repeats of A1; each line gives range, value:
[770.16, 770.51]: 11.8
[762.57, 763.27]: 11.7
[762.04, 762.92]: 11.1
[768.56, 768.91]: 11.2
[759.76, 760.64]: 10.7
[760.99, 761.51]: 11.5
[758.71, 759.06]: 12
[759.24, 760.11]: 10.8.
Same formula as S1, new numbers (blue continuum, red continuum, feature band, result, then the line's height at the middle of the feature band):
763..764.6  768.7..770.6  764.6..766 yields 0.07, 11.3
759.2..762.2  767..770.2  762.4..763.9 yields -0.06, 11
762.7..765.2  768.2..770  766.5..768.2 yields 0.07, 11.3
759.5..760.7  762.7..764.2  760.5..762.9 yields -0.01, 11.1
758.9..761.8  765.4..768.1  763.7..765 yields -0.06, 10.8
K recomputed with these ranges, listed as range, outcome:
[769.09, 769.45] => 11.4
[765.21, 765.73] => 10.2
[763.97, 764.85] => 11.2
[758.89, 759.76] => 11.1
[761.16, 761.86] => 11.2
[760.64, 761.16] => 11.3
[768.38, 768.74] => 11.1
